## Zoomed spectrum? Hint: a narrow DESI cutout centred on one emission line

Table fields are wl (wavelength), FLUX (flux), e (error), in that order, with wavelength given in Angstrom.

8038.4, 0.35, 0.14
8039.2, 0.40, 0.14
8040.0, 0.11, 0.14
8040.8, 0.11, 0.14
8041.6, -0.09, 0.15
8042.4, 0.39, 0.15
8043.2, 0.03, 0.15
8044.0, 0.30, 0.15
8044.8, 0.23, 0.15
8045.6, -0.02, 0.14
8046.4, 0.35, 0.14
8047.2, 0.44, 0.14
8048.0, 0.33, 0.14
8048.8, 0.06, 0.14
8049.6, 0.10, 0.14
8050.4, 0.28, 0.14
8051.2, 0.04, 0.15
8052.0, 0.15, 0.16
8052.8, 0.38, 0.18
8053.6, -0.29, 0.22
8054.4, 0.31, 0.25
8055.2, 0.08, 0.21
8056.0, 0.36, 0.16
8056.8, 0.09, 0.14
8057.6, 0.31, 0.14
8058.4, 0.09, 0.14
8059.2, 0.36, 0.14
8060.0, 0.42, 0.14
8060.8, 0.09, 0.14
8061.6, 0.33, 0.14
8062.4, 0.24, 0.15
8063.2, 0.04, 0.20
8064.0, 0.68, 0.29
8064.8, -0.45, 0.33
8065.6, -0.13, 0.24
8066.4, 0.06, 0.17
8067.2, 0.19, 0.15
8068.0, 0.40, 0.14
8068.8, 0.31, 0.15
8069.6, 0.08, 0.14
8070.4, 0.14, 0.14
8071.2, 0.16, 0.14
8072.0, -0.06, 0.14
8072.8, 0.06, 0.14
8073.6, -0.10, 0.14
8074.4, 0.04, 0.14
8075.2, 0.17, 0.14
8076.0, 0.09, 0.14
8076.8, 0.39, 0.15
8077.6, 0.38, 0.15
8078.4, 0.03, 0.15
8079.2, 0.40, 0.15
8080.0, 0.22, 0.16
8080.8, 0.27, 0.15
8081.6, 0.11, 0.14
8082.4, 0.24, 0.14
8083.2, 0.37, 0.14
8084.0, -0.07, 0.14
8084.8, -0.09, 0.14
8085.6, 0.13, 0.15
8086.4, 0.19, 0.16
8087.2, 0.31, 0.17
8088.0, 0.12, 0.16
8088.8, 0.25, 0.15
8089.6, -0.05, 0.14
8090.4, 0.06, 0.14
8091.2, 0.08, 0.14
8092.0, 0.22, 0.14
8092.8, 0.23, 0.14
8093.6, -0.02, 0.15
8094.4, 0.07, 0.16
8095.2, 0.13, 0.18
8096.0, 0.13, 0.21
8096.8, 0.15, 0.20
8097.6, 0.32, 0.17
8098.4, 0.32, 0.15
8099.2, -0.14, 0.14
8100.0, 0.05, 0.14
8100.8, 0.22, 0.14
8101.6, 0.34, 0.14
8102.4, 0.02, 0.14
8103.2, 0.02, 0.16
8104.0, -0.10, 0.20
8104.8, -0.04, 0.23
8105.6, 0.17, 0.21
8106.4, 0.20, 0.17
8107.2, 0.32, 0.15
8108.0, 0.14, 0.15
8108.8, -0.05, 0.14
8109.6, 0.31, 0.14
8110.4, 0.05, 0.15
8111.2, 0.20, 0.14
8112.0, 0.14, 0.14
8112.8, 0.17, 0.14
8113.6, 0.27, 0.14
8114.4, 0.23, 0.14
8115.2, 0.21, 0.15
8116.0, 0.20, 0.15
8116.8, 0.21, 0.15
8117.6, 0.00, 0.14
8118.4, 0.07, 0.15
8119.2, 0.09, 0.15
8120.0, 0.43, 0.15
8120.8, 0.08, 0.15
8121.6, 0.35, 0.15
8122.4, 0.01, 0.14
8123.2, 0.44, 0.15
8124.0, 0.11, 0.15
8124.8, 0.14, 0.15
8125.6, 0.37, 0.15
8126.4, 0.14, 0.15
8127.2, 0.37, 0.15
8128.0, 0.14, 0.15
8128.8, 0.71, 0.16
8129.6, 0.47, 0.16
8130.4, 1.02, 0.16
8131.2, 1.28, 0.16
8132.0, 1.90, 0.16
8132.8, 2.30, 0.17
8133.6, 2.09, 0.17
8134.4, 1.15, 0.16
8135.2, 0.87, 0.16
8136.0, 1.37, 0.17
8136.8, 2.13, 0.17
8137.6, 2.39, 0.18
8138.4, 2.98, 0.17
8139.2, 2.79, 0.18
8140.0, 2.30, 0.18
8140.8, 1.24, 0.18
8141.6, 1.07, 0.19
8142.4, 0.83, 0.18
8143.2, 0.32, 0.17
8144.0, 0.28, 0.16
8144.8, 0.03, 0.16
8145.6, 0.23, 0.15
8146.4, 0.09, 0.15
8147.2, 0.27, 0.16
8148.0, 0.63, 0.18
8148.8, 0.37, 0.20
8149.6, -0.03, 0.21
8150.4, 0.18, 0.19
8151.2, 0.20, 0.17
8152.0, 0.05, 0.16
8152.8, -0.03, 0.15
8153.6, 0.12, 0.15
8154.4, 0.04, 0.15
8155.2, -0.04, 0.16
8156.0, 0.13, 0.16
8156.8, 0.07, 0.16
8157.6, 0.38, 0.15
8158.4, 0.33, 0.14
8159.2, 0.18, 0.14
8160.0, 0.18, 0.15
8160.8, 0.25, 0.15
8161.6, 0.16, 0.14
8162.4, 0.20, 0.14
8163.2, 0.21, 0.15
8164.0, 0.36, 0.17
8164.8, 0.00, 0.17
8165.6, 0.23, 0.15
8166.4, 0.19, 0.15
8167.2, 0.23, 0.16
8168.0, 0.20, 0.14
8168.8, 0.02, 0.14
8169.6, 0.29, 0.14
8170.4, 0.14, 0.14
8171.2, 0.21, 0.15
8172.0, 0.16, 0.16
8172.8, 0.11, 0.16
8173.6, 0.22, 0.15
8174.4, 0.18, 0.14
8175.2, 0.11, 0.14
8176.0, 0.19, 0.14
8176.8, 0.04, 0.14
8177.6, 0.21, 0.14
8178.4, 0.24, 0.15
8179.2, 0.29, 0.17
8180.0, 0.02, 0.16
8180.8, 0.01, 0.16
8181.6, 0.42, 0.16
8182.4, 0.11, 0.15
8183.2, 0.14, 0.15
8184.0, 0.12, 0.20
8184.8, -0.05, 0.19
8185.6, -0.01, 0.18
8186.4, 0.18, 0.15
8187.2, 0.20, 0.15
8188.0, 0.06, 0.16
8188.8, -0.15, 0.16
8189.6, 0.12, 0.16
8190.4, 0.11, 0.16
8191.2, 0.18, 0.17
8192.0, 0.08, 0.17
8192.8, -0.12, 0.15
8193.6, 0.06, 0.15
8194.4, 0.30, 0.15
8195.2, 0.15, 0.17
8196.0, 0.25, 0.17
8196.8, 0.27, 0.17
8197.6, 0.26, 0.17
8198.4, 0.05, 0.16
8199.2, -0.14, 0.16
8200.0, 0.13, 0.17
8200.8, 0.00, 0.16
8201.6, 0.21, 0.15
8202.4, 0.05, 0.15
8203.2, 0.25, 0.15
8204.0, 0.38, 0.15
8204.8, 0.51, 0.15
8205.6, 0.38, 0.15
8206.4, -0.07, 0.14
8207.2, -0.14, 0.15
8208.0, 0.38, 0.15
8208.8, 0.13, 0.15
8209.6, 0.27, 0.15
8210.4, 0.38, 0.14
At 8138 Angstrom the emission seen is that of [O II]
